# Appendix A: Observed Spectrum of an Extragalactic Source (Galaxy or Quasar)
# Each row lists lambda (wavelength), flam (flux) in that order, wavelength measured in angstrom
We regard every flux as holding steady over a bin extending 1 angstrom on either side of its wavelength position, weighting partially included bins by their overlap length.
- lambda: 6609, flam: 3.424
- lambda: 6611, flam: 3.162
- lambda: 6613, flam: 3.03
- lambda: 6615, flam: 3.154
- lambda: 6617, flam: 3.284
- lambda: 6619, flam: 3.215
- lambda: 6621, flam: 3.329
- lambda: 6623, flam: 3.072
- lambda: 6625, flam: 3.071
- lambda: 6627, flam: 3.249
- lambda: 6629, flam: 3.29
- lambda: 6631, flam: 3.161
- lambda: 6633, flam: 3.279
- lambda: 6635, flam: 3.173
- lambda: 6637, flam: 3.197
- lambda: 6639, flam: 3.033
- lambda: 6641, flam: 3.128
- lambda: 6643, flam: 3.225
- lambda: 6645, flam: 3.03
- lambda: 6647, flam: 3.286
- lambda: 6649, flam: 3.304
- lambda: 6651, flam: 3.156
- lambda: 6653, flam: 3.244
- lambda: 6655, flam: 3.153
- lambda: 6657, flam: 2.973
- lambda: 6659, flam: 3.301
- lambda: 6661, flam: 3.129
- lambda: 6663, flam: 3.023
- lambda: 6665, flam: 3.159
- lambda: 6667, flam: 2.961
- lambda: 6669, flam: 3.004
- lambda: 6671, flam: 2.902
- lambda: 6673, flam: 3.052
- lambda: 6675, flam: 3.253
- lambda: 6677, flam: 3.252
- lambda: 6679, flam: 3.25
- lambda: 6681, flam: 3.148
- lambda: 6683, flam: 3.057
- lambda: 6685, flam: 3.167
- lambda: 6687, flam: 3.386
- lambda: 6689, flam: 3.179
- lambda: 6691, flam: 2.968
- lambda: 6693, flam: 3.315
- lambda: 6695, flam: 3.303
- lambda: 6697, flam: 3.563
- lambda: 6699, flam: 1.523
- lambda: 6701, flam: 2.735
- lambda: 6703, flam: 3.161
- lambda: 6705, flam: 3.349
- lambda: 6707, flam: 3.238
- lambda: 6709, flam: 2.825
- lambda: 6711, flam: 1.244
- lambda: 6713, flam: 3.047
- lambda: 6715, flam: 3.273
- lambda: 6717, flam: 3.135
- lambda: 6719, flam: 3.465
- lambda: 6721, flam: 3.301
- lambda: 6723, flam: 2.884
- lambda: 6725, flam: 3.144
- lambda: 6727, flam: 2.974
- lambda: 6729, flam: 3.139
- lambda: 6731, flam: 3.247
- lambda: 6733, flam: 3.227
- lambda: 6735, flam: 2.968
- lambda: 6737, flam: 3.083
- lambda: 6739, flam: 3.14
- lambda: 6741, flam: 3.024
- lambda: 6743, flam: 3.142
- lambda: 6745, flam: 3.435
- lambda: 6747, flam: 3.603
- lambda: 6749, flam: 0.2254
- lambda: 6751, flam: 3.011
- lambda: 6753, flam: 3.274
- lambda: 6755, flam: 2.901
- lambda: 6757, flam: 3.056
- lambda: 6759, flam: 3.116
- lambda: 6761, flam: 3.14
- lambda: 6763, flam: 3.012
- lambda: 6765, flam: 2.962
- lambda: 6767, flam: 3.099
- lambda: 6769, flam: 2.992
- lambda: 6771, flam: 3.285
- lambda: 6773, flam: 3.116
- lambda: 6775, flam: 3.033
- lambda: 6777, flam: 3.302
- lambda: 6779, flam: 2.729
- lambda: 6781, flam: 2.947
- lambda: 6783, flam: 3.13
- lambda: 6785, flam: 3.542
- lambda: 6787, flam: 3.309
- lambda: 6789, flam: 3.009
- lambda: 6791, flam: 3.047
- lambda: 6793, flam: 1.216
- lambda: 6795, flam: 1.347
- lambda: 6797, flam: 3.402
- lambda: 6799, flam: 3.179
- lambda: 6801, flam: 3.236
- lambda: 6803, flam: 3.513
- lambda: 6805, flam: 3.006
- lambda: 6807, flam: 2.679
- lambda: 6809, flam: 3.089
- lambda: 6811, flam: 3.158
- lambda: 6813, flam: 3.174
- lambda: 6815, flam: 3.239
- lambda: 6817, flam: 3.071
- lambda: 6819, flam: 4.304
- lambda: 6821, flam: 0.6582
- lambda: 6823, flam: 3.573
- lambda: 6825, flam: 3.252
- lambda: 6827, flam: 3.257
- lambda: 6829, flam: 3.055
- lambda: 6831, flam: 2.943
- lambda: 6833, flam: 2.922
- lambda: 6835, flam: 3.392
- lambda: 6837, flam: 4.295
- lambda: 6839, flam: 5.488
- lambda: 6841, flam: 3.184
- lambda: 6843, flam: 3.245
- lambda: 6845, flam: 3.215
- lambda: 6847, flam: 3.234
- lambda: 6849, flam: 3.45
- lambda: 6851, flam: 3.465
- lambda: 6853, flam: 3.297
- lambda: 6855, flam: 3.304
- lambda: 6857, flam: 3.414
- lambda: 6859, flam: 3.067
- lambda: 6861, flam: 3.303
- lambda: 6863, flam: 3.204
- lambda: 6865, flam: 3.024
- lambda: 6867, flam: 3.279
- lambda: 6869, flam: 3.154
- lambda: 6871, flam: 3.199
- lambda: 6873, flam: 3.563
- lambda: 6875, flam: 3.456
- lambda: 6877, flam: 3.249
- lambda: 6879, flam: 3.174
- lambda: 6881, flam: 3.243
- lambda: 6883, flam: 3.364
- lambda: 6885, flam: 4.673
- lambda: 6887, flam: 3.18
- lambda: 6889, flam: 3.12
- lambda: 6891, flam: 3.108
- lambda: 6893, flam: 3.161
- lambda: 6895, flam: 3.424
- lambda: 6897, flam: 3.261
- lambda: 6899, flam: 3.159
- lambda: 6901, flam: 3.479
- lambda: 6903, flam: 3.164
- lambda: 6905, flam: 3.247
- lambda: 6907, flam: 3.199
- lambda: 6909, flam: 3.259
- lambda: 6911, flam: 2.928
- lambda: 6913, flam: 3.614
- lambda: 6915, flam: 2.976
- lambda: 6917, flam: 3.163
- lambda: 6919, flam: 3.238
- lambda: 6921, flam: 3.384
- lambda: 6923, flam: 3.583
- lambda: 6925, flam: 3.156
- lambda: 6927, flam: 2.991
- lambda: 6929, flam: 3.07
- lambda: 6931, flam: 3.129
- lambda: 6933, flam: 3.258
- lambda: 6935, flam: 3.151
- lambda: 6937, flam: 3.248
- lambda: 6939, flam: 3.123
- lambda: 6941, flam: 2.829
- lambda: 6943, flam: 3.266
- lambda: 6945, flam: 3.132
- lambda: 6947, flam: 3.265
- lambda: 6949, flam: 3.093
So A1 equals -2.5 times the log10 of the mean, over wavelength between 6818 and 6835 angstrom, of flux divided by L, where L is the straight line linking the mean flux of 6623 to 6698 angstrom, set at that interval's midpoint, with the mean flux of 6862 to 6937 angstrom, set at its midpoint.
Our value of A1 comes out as 0.08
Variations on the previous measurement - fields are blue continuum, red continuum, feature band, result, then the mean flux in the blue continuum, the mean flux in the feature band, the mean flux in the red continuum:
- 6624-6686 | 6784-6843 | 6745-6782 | 0.066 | 3.15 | 2.95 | 3.12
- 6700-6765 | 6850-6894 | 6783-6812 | 0.080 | 2.98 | 2.92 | 3.32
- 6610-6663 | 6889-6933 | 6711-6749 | 0.049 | 3.18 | 3.05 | 3.22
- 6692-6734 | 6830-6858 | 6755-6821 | 0.095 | 3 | 3.01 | 3.49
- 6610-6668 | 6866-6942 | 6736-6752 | 0.133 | 3.16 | 2.83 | 3.26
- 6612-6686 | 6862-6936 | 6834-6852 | -0.132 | 3.15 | 3.66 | 3.27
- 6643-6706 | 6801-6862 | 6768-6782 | 0.054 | 3.11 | 3.06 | 3.27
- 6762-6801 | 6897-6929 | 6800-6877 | -0.071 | 2.94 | 3.27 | 3.23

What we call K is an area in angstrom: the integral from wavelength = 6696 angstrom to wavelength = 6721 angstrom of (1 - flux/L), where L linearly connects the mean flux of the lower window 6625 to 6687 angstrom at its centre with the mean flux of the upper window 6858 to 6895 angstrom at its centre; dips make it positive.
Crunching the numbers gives 2.31 angstrom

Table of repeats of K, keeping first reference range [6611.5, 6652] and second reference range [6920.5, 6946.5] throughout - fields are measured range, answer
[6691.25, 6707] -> 0.86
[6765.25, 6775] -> 0.24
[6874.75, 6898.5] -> -1.37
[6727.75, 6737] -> 0.14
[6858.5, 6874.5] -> -0.29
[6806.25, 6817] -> 0.34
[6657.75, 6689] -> 0.45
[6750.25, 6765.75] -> 0.58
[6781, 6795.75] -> 2.23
